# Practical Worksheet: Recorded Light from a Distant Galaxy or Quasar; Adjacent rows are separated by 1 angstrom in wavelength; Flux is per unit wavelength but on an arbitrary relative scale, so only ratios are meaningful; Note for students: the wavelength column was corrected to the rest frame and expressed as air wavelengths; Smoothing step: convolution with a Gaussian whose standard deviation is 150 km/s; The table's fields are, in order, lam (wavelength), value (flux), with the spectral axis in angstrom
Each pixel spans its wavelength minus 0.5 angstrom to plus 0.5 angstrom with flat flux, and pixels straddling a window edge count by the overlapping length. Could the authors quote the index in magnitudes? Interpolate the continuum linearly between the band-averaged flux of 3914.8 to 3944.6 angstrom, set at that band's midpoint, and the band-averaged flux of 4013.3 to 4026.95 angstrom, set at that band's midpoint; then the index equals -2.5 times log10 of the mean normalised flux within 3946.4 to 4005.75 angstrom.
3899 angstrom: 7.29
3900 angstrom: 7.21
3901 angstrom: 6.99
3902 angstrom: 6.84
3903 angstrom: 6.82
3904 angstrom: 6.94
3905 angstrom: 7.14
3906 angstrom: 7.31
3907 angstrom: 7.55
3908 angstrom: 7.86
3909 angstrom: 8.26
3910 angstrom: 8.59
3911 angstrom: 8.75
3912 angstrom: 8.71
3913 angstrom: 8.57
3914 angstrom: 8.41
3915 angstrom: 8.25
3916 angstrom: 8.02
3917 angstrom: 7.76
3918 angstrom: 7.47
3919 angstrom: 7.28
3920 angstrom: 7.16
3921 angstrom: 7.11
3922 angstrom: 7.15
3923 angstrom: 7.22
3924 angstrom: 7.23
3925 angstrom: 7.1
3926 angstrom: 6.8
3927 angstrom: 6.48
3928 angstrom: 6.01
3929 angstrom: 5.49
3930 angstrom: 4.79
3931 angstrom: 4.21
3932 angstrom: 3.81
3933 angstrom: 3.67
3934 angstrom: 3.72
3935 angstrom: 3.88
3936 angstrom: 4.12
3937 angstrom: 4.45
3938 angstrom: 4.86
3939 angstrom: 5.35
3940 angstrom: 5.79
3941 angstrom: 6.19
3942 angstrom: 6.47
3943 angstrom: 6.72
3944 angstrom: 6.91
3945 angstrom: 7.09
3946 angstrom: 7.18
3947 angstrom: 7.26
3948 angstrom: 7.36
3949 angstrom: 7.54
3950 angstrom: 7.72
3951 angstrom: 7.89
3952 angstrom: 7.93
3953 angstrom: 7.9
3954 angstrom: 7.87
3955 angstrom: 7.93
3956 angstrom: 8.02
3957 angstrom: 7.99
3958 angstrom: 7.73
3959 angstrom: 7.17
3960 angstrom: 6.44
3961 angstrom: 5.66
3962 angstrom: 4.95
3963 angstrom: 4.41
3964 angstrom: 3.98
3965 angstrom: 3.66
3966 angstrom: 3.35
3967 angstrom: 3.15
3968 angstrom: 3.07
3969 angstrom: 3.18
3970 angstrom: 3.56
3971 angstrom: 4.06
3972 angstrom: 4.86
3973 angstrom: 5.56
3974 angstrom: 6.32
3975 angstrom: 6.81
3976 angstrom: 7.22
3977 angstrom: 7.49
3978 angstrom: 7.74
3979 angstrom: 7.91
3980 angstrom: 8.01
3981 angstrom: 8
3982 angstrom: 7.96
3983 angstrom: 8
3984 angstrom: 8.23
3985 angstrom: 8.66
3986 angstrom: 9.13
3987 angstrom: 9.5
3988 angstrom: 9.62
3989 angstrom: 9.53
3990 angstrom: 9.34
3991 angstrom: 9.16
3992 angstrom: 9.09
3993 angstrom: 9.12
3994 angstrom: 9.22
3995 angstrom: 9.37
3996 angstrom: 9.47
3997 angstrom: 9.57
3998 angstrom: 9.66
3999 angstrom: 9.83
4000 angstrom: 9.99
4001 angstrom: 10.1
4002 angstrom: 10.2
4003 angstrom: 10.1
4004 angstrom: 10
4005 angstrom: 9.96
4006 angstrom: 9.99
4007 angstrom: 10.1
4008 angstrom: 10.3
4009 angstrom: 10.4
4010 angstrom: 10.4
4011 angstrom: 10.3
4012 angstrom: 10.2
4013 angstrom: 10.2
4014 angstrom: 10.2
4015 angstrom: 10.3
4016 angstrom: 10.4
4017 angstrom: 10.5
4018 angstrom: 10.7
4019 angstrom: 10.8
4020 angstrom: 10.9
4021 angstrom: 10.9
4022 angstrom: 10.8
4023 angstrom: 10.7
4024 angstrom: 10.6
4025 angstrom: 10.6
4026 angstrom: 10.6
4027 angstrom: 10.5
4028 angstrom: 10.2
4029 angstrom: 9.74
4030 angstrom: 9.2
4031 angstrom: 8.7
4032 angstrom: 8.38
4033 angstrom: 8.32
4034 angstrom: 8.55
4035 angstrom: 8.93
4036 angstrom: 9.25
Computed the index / 0.12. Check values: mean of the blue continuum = 6.03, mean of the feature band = 7.54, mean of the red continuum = 10.6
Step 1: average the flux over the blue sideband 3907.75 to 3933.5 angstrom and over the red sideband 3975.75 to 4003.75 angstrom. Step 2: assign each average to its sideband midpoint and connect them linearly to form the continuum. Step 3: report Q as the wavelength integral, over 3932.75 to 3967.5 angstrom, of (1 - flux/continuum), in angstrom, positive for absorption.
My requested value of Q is 7.81 angstrom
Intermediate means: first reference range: 7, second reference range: 9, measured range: 6.08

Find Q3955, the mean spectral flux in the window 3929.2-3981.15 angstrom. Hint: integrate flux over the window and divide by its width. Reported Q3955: 5.92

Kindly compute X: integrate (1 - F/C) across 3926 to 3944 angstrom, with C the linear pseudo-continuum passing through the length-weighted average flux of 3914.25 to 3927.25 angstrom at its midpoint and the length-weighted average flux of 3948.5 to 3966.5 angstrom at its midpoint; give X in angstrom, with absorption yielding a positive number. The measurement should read 4.8 angstrom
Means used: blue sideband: 7.35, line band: 5.16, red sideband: 6.56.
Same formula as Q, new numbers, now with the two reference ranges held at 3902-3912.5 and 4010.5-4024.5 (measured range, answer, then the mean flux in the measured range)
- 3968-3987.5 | 5.5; 6.86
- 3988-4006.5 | 0.7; 9.65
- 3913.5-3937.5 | 5.9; 6.15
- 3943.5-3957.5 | 1.9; 7.61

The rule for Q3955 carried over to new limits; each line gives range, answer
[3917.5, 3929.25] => 6.9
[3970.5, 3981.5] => 6.73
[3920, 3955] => 6.25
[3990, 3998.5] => 9.33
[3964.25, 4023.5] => 8.57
